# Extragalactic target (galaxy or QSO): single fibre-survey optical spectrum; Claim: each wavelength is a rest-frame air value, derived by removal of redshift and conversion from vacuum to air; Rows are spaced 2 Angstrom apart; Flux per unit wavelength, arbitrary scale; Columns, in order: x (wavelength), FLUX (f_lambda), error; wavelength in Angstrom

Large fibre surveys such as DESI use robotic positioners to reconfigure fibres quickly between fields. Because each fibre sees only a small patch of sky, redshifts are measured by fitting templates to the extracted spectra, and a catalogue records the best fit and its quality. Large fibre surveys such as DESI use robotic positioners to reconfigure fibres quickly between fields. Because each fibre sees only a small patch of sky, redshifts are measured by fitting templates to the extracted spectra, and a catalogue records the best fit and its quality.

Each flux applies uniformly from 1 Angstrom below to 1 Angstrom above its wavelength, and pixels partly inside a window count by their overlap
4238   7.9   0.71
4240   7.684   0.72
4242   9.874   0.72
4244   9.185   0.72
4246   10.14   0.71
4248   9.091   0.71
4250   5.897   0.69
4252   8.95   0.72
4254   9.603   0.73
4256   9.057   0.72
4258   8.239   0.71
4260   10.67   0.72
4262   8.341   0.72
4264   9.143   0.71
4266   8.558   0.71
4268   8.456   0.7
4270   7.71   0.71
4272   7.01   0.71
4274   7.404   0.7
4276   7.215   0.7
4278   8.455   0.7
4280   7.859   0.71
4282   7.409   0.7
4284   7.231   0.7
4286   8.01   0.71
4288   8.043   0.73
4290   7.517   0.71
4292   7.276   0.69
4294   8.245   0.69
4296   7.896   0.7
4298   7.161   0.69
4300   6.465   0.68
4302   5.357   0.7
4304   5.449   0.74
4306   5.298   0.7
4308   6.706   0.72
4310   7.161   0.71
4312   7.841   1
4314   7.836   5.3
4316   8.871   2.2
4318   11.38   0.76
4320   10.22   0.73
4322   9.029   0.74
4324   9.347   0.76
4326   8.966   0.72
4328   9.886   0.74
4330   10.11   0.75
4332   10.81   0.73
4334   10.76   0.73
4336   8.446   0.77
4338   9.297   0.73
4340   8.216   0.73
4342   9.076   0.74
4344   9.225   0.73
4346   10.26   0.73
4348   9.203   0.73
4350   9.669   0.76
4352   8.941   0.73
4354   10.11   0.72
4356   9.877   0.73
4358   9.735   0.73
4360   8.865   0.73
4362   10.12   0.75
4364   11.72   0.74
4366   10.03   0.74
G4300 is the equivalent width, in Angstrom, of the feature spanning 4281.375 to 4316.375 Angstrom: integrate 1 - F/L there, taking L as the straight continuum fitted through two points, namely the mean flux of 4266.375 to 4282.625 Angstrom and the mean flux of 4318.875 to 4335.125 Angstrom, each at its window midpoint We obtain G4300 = 6.1 Angstrom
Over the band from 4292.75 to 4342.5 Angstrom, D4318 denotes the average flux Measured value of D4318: 8.38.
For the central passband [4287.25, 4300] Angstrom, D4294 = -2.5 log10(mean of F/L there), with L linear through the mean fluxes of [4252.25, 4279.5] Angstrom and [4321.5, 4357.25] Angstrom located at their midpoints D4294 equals 0.17 mag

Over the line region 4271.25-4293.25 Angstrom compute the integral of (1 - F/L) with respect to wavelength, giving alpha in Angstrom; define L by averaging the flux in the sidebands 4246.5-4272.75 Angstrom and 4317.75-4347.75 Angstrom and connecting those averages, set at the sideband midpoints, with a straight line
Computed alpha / 3.19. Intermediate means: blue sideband 8.56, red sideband 9.61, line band 7.6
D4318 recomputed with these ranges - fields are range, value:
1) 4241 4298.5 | 8.27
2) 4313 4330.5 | 9.5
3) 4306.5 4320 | 8.33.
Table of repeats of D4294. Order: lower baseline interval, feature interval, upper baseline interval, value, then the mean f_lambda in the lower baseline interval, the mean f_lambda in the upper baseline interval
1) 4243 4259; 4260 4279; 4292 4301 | 0.008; 8.77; 7.42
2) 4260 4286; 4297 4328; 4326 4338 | 0.180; 8.01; 9.86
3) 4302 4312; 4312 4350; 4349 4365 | -0.193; 6.24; 9.88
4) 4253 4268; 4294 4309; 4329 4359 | 0.396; 9.05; 9.58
